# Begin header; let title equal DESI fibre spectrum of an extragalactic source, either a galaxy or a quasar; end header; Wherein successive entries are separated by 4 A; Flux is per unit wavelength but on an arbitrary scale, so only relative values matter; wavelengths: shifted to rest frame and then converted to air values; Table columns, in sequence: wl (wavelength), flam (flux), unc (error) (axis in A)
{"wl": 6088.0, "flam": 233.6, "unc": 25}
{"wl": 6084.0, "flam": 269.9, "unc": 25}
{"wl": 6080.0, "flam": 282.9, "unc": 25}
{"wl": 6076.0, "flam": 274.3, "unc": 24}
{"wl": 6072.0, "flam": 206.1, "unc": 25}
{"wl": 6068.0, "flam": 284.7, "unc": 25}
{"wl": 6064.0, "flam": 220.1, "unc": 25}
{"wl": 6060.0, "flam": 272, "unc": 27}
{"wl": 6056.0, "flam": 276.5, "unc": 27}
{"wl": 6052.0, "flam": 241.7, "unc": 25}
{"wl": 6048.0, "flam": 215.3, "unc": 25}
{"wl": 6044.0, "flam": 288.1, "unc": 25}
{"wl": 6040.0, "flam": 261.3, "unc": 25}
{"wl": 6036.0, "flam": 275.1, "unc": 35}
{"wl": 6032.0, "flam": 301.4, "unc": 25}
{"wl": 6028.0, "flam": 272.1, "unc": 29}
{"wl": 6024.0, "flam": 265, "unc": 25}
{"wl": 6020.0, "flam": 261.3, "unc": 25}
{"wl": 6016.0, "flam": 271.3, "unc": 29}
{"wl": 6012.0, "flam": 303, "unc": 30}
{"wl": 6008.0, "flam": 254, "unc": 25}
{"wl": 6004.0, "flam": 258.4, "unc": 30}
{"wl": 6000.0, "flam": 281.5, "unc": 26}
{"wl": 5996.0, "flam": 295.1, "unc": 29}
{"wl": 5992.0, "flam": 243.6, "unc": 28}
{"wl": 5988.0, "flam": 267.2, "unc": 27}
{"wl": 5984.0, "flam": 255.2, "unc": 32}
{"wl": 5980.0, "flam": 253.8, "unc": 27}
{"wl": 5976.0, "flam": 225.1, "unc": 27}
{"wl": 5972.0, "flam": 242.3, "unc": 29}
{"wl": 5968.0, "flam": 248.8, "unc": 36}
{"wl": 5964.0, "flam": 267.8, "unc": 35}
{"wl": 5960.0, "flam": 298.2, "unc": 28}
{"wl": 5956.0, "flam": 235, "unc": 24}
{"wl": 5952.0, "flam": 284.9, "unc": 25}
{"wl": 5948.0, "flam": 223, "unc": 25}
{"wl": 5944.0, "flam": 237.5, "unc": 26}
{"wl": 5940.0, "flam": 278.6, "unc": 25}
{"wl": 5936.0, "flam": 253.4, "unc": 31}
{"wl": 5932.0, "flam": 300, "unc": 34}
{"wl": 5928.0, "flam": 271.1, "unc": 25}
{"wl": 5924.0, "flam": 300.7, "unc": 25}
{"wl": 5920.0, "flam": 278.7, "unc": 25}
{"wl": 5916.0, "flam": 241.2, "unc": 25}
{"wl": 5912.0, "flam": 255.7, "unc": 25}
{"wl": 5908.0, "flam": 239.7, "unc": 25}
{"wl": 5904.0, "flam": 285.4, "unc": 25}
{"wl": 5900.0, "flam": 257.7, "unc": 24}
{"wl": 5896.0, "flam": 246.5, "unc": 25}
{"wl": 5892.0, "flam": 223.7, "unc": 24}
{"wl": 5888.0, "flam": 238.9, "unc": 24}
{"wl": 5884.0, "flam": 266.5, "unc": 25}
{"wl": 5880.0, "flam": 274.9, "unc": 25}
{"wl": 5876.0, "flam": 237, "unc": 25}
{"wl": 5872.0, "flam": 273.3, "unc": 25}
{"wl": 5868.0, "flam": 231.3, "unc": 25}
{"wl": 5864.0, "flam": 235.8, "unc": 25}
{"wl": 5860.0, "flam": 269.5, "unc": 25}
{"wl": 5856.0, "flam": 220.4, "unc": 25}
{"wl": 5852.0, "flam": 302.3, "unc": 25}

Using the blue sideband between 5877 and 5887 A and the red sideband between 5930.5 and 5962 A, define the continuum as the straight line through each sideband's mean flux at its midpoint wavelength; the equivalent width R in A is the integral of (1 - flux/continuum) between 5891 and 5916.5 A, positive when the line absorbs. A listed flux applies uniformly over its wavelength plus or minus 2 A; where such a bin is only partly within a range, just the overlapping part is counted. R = 1.2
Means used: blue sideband 264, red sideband 263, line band 252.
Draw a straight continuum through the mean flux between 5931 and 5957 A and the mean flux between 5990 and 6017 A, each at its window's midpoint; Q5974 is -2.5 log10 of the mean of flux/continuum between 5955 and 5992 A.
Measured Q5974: 0.044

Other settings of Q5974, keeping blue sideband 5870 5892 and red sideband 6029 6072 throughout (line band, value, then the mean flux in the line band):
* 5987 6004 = -0.05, 271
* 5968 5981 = 0.08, 241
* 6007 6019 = -0.07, 277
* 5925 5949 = -0.03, 264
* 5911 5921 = 0.00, 257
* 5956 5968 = -0.05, 269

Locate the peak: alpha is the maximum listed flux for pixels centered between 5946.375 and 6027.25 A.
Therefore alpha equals 303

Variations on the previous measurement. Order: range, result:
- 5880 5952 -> 300.7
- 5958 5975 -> 298.2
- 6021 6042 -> 301.4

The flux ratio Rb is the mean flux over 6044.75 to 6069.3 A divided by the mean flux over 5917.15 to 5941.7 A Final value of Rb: 0.91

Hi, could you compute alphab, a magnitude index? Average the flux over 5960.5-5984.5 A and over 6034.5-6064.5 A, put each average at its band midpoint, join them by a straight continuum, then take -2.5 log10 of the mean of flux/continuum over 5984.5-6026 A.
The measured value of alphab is -0.06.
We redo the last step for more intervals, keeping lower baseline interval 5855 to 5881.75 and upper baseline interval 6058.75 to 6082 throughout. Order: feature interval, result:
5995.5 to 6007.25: -0.081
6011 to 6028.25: -0.076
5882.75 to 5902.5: 0.016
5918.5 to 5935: -0.139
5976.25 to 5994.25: 0.004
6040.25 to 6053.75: 0.023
